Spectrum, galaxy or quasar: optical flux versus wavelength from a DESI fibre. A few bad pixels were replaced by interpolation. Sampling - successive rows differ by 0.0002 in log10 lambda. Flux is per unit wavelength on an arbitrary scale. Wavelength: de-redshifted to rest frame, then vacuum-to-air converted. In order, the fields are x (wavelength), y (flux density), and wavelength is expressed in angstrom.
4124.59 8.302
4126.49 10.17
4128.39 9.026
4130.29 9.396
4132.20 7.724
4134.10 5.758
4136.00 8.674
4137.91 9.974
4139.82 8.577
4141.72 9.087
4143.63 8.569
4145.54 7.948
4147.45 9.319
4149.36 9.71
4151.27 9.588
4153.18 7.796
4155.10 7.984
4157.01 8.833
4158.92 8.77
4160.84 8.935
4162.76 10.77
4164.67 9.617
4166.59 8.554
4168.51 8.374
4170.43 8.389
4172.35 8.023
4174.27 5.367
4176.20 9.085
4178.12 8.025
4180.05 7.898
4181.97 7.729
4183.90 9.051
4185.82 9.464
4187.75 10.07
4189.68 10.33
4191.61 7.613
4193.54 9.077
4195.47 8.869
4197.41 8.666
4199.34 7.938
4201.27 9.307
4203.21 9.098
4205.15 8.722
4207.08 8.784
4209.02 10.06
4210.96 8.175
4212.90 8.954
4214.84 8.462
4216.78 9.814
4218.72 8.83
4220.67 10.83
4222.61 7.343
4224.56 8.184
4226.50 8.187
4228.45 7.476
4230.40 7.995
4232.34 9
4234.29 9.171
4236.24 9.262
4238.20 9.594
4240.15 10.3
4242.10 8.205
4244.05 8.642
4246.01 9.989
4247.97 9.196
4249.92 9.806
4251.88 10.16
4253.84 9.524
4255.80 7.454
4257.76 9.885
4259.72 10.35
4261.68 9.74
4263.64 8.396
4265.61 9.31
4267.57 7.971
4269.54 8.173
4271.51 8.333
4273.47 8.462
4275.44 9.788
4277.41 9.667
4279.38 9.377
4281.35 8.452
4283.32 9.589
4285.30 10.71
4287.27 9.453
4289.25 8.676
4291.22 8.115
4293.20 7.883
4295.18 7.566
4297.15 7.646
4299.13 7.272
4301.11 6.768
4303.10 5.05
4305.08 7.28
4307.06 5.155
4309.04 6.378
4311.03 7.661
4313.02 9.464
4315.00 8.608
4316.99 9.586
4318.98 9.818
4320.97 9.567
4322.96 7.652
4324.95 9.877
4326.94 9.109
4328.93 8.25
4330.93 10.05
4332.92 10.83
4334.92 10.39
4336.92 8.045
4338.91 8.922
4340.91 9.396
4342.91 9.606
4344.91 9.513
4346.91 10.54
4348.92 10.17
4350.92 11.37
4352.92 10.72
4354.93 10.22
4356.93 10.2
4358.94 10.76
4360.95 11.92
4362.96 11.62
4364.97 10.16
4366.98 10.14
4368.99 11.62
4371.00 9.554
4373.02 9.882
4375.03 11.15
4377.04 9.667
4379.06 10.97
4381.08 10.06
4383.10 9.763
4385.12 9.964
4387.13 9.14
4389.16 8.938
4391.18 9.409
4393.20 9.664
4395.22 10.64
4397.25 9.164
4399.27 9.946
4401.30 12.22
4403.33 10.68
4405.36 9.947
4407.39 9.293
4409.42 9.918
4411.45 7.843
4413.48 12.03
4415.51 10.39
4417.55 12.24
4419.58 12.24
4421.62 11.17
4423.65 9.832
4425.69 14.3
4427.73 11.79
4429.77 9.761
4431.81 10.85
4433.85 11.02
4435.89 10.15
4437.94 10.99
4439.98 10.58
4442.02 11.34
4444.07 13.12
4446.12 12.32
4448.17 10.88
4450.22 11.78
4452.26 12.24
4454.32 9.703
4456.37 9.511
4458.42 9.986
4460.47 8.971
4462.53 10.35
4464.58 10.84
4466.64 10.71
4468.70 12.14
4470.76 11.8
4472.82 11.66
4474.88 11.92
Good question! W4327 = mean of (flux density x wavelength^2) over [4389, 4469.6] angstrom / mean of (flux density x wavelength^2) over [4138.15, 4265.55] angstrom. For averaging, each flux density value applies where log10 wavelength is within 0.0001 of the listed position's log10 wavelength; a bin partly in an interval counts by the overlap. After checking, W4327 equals 1.34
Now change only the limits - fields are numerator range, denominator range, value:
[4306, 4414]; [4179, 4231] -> 1.20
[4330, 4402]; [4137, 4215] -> 1.27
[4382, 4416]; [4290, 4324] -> 1.34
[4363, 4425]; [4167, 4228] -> 1.30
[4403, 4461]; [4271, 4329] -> 1.38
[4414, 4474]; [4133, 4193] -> 1.47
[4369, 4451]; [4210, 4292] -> 1.27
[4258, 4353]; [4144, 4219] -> 1.07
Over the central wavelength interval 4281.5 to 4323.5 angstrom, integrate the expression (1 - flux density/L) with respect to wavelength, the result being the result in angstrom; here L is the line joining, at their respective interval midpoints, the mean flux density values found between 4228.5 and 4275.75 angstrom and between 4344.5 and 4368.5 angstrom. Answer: 7.39 angstrom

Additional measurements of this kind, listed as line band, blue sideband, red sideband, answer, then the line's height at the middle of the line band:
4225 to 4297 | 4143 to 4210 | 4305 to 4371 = 1.6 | 9.18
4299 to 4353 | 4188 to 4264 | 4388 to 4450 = 6.1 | 9.93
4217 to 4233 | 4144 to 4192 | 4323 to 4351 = 0.8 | 9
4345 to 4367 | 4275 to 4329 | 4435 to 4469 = -3.4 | 9.27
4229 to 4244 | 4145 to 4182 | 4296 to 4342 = -0.9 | 8.48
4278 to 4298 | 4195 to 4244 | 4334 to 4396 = 1.4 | 9.45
